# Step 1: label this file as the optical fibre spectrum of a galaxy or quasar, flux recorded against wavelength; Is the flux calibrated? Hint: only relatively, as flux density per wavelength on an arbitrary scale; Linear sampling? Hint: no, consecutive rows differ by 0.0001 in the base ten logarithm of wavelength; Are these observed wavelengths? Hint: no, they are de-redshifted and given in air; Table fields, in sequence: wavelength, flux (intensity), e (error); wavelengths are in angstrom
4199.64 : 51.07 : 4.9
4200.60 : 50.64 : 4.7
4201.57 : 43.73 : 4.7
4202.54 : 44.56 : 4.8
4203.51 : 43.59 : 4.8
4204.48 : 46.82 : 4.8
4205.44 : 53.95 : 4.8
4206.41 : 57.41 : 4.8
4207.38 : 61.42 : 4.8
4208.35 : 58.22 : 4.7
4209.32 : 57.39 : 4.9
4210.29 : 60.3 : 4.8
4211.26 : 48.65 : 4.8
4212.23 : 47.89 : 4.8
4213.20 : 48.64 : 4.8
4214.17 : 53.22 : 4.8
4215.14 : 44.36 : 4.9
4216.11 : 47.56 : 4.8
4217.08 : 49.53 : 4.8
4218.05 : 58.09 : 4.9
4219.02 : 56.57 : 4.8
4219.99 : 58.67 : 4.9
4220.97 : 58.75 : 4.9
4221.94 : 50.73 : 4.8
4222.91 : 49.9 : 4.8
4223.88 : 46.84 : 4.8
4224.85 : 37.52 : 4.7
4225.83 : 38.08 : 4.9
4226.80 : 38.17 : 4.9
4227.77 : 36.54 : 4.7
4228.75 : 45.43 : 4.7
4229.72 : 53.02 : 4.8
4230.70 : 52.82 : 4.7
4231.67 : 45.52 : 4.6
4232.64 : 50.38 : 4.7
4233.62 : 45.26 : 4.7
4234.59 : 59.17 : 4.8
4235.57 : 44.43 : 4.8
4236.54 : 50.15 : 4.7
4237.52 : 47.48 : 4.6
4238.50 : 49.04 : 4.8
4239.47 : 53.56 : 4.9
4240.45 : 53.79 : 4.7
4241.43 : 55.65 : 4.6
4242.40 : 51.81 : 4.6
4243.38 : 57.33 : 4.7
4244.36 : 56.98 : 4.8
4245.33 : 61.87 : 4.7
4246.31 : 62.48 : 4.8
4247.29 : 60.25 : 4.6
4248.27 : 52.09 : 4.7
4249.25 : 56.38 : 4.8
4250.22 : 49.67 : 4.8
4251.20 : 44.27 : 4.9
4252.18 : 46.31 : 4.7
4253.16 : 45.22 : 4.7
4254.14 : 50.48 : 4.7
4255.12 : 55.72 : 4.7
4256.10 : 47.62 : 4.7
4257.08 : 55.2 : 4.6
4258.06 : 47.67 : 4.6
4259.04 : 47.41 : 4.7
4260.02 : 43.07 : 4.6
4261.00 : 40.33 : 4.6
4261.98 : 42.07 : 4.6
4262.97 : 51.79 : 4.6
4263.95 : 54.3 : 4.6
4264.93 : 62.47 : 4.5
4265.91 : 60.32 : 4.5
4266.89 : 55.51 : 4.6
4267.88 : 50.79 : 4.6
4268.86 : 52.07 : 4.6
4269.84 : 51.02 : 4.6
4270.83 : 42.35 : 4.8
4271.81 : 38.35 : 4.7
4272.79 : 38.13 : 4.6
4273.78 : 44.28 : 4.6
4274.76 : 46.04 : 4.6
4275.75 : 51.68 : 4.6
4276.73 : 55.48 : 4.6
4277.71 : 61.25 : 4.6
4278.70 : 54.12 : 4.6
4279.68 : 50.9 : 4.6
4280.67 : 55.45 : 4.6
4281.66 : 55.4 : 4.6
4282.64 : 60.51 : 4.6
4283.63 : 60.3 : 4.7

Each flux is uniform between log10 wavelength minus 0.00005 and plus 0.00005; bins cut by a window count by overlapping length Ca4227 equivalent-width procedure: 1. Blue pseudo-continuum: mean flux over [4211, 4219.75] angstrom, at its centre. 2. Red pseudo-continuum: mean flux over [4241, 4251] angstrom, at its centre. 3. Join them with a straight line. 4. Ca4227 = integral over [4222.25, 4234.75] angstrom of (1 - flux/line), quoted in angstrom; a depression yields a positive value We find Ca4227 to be 1.7 angstrom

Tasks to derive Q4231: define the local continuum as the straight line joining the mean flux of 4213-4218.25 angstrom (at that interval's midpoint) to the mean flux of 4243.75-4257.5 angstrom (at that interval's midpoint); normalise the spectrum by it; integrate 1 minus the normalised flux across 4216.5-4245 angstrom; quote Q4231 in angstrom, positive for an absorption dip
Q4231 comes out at 0.69 angstrom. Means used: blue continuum 49.9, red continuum 53.2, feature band 50.1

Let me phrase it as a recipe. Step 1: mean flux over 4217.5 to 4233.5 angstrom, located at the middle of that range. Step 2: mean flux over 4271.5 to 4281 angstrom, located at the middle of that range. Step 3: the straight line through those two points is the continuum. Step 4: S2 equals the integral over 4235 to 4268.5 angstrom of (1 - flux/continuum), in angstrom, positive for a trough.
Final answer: -1.9 angstrom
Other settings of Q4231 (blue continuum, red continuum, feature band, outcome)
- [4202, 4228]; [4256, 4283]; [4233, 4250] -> -1.18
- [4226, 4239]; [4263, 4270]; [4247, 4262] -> 0.95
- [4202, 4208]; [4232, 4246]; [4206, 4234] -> 0.91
